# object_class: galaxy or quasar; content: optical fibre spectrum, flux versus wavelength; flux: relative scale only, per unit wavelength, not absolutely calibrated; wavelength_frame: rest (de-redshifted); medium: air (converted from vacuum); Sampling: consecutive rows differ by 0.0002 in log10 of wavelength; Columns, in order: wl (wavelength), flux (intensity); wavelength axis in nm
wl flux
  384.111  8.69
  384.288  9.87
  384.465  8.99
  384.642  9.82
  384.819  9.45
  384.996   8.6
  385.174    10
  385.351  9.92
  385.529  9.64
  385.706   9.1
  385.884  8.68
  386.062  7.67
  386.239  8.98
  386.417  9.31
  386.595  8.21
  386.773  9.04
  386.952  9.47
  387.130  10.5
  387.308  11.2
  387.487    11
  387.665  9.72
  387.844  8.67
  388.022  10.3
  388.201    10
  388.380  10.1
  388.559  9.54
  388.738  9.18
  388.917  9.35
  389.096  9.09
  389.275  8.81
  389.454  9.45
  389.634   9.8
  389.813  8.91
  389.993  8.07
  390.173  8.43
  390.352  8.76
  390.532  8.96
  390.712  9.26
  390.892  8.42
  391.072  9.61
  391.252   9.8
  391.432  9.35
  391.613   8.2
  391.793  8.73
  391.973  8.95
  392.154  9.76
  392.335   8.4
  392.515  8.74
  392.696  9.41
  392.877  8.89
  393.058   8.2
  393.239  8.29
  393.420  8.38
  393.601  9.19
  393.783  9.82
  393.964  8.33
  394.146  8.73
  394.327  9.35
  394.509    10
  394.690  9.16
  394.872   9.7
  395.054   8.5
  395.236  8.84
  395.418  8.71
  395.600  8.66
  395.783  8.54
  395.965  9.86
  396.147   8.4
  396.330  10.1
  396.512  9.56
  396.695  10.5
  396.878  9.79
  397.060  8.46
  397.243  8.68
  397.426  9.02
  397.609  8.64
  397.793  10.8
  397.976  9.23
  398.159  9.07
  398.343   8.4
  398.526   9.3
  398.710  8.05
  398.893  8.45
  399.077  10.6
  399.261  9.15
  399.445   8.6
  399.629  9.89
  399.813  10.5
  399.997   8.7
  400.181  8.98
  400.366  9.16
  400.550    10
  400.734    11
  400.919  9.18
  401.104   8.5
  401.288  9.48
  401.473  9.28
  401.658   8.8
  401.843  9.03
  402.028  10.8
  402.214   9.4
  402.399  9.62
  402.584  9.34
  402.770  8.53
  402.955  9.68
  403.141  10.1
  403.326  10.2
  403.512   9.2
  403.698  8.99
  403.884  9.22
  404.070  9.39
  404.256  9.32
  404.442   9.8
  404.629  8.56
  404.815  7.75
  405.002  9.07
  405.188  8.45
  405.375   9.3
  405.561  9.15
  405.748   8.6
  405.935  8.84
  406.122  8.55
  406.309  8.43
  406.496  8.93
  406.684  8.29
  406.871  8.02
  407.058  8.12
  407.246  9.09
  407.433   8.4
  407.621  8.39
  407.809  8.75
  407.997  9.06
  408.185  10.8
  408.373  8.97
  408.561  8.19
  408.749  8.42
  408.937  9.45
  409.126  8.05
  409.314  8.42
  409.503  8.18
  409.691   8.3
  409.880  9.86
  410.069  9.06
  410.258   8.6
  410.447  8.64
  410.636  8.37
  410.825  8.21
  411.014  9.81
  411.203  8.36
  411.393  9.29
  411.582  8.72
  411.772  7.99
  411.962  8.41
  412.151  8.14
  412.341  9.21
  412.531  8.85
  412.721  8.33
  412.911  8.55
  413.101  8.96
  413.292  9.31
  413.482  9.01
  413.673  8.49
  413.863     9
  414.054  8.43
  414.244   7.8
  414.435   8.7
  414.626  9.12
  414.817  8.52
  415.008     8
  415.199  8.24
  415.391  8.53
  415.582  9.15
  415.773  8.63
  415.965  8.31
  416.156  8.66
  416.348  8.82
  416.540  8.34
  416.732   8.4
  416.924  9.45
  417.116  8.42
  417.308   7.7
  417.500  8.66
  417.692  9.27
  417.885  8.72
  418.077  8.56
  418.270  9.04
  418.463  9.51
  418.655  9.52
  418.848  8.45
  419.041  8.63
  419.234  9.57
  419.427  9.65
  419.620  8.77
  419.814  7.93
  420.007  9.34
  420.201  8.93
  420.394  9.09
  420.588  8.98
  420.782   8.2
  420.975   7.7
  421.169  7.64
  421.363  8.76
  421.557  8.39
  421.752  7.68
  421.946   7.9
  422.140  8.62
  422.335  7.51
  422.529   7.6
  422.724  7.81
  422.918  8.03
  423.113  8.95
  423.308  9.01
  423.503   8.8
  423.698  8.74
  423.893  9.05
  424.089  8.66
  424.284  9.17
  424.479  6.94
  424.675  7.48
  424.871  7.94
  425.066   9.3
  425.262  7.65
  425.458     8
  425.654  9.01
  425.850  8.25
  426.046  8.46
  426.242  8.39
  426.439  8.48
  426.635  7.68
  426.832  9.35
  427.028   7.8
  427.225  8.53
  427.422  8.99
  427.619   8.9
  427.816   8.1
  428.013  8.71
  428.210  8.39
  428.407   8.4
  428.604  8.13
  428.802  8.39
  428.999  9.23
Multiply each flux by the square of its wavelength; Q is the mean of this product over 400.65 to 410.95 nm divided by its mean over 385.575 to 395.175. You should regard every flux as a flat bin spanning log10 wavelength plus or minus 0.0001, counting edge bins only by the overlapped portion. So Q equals 1.1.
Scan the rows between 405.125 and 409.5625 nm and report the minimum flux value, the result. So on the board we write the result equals 8.02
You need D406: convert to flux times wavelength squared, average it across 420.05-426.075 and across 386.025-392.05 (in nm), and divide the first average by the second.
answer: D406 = 1.06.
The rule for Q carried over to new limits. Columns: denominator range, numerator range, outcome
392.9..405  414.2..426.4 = 1.03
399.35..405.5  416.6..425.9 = 1.00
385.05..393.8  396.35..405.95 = 1.07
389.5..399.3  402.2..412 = 1.04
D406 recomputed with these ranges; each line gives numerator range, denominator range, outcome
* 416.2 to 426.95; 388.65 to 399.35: 1.08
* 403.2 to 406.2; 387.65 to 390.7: 1.06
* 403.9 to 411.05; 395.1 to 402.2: 0.99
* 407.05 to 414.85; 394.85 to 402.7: 1.00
